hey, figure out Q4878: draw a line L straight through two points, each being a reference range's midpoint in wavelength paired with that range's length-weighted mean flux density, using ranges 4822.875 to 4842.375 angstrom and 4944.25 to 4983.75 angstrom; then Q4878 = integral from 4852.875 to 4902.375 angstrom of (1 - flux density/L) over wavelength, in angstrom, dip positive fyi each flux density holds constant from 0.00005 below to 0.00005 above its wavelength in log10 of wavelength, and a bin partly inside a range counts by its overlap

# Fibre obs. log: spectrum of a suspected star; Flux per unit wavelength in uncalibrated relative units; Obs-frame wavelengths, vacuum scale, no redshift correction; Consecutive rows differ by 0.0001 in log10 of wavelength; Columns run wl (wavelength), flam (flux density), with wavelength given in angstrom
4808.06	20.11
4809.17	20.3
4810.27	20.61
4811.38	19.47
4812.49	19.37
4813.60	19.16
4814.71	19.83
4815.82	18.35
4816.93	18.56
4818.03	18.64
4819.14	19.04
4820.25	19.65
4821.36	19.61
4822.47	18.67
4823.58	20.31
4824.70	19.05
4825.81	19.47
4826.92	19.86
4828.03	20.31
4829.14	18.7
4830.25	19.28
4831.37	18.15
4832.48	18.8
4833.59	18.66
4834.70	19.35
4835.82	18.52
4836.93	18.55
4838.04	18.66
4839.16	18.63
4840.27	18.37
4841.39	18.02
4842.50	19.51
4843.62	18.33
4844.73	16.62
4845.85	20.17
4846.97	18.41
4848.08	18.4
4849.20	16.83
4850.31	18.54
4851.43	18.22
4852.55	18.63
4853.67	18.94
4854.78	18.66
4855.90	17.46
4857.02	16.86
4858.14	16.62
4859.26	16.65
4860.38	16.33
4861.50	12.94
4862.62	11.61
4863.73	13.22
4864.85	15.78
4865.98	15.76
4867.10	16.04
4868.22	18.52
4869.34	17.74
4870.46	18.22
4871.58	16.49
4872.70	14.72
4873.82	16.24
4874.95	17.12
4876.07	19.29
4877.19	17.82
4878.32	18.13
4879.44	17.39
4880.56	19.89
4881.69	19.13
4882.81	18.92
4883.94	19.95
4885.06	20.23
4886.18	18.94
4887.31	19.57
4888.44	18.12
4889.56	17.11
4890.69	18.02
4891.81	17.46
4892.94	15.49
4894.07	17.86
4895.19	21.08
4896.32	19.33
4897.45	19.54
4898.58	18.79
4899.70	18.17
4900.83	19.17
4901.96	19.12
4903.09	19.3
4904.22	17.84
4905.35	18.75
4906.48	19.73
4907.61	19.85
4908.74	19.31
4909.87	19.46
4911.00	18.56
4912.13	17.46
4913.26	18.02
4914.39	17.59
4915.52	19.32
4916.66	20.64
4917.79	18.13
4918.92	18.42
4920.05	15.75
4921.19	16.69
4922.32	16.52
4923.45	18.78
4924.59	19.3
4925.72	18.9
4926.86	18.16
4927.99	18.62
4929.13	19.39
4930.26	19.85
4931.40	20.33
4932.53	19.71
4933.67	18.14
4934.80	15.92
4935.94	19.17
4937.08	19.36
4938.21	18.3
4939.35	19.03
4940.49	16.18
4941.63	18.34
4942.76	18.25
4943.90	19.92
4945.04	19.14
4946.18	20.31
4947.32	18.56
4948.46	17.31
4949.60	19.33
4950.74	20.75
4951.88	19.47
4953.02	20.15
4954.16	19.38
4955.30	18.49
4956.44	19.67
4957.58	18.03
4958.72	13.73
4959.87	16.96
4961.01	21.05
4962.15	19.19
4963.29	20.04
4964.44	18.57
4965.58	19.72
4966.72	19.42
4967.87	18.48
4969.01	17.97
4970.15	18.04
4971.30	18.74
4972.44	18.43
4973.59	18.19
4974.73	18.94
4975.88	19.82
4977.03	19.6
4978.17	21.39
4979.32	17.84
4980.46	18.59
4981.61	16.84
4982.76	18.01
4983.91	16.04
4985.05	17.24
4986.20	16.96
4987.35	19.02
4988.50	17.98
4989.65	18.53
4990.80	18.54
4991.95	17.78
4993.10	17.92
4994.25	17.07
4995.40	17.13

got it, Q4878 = 3.5 angstrom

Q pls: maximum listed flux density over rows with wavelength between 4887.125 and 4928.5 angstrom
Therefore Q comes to 21.08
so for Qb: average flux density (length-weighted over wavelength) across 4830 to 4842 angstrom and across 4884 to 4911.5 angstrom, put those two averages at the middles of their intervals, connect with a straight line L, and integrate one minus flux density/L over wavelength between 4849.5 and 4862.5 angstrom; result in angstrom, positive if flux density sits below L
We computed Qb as 1.1 angstrom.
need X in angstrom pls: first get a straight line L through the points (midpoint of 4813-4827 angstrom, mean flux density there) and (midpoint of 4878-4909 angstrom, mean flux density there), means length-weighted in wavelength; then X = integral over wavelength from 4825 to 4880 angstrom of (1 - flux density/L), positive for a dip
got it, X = 4.0 angstrom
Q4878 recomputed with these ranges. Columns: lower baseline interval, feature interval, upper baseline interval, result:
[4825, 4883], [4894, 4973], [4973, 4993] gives -2.82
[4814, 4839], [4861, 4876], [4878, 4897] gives 2.34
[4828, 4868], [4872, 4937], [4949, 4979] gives -0.83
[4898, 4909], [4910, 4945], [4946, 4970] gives 0.89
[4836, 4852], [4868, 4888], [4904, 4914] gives 0.39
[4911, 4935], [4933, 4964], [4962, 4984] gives -0.16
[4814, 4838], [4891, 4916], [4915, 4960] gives 0.07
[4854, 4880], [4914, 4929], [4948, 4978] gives -0.34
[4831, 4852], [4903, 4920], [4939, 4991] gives -0.16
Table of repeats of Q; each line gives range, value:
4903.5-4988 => 21.39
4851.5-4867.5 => 18.94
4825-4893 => 20.31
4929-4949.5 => 20.33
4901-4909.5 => 19.85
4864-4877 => 19.29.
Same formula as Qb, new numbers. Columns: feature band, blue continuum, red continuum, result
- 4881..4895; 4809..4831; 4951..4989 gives 0.39 angstrom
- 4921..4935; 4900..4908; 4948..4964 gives 0.26 angstrom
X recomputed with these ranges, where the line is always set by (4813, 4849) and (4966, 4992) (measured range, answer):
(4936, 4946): -0.1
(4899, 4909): -0.2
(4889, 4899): 0.2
